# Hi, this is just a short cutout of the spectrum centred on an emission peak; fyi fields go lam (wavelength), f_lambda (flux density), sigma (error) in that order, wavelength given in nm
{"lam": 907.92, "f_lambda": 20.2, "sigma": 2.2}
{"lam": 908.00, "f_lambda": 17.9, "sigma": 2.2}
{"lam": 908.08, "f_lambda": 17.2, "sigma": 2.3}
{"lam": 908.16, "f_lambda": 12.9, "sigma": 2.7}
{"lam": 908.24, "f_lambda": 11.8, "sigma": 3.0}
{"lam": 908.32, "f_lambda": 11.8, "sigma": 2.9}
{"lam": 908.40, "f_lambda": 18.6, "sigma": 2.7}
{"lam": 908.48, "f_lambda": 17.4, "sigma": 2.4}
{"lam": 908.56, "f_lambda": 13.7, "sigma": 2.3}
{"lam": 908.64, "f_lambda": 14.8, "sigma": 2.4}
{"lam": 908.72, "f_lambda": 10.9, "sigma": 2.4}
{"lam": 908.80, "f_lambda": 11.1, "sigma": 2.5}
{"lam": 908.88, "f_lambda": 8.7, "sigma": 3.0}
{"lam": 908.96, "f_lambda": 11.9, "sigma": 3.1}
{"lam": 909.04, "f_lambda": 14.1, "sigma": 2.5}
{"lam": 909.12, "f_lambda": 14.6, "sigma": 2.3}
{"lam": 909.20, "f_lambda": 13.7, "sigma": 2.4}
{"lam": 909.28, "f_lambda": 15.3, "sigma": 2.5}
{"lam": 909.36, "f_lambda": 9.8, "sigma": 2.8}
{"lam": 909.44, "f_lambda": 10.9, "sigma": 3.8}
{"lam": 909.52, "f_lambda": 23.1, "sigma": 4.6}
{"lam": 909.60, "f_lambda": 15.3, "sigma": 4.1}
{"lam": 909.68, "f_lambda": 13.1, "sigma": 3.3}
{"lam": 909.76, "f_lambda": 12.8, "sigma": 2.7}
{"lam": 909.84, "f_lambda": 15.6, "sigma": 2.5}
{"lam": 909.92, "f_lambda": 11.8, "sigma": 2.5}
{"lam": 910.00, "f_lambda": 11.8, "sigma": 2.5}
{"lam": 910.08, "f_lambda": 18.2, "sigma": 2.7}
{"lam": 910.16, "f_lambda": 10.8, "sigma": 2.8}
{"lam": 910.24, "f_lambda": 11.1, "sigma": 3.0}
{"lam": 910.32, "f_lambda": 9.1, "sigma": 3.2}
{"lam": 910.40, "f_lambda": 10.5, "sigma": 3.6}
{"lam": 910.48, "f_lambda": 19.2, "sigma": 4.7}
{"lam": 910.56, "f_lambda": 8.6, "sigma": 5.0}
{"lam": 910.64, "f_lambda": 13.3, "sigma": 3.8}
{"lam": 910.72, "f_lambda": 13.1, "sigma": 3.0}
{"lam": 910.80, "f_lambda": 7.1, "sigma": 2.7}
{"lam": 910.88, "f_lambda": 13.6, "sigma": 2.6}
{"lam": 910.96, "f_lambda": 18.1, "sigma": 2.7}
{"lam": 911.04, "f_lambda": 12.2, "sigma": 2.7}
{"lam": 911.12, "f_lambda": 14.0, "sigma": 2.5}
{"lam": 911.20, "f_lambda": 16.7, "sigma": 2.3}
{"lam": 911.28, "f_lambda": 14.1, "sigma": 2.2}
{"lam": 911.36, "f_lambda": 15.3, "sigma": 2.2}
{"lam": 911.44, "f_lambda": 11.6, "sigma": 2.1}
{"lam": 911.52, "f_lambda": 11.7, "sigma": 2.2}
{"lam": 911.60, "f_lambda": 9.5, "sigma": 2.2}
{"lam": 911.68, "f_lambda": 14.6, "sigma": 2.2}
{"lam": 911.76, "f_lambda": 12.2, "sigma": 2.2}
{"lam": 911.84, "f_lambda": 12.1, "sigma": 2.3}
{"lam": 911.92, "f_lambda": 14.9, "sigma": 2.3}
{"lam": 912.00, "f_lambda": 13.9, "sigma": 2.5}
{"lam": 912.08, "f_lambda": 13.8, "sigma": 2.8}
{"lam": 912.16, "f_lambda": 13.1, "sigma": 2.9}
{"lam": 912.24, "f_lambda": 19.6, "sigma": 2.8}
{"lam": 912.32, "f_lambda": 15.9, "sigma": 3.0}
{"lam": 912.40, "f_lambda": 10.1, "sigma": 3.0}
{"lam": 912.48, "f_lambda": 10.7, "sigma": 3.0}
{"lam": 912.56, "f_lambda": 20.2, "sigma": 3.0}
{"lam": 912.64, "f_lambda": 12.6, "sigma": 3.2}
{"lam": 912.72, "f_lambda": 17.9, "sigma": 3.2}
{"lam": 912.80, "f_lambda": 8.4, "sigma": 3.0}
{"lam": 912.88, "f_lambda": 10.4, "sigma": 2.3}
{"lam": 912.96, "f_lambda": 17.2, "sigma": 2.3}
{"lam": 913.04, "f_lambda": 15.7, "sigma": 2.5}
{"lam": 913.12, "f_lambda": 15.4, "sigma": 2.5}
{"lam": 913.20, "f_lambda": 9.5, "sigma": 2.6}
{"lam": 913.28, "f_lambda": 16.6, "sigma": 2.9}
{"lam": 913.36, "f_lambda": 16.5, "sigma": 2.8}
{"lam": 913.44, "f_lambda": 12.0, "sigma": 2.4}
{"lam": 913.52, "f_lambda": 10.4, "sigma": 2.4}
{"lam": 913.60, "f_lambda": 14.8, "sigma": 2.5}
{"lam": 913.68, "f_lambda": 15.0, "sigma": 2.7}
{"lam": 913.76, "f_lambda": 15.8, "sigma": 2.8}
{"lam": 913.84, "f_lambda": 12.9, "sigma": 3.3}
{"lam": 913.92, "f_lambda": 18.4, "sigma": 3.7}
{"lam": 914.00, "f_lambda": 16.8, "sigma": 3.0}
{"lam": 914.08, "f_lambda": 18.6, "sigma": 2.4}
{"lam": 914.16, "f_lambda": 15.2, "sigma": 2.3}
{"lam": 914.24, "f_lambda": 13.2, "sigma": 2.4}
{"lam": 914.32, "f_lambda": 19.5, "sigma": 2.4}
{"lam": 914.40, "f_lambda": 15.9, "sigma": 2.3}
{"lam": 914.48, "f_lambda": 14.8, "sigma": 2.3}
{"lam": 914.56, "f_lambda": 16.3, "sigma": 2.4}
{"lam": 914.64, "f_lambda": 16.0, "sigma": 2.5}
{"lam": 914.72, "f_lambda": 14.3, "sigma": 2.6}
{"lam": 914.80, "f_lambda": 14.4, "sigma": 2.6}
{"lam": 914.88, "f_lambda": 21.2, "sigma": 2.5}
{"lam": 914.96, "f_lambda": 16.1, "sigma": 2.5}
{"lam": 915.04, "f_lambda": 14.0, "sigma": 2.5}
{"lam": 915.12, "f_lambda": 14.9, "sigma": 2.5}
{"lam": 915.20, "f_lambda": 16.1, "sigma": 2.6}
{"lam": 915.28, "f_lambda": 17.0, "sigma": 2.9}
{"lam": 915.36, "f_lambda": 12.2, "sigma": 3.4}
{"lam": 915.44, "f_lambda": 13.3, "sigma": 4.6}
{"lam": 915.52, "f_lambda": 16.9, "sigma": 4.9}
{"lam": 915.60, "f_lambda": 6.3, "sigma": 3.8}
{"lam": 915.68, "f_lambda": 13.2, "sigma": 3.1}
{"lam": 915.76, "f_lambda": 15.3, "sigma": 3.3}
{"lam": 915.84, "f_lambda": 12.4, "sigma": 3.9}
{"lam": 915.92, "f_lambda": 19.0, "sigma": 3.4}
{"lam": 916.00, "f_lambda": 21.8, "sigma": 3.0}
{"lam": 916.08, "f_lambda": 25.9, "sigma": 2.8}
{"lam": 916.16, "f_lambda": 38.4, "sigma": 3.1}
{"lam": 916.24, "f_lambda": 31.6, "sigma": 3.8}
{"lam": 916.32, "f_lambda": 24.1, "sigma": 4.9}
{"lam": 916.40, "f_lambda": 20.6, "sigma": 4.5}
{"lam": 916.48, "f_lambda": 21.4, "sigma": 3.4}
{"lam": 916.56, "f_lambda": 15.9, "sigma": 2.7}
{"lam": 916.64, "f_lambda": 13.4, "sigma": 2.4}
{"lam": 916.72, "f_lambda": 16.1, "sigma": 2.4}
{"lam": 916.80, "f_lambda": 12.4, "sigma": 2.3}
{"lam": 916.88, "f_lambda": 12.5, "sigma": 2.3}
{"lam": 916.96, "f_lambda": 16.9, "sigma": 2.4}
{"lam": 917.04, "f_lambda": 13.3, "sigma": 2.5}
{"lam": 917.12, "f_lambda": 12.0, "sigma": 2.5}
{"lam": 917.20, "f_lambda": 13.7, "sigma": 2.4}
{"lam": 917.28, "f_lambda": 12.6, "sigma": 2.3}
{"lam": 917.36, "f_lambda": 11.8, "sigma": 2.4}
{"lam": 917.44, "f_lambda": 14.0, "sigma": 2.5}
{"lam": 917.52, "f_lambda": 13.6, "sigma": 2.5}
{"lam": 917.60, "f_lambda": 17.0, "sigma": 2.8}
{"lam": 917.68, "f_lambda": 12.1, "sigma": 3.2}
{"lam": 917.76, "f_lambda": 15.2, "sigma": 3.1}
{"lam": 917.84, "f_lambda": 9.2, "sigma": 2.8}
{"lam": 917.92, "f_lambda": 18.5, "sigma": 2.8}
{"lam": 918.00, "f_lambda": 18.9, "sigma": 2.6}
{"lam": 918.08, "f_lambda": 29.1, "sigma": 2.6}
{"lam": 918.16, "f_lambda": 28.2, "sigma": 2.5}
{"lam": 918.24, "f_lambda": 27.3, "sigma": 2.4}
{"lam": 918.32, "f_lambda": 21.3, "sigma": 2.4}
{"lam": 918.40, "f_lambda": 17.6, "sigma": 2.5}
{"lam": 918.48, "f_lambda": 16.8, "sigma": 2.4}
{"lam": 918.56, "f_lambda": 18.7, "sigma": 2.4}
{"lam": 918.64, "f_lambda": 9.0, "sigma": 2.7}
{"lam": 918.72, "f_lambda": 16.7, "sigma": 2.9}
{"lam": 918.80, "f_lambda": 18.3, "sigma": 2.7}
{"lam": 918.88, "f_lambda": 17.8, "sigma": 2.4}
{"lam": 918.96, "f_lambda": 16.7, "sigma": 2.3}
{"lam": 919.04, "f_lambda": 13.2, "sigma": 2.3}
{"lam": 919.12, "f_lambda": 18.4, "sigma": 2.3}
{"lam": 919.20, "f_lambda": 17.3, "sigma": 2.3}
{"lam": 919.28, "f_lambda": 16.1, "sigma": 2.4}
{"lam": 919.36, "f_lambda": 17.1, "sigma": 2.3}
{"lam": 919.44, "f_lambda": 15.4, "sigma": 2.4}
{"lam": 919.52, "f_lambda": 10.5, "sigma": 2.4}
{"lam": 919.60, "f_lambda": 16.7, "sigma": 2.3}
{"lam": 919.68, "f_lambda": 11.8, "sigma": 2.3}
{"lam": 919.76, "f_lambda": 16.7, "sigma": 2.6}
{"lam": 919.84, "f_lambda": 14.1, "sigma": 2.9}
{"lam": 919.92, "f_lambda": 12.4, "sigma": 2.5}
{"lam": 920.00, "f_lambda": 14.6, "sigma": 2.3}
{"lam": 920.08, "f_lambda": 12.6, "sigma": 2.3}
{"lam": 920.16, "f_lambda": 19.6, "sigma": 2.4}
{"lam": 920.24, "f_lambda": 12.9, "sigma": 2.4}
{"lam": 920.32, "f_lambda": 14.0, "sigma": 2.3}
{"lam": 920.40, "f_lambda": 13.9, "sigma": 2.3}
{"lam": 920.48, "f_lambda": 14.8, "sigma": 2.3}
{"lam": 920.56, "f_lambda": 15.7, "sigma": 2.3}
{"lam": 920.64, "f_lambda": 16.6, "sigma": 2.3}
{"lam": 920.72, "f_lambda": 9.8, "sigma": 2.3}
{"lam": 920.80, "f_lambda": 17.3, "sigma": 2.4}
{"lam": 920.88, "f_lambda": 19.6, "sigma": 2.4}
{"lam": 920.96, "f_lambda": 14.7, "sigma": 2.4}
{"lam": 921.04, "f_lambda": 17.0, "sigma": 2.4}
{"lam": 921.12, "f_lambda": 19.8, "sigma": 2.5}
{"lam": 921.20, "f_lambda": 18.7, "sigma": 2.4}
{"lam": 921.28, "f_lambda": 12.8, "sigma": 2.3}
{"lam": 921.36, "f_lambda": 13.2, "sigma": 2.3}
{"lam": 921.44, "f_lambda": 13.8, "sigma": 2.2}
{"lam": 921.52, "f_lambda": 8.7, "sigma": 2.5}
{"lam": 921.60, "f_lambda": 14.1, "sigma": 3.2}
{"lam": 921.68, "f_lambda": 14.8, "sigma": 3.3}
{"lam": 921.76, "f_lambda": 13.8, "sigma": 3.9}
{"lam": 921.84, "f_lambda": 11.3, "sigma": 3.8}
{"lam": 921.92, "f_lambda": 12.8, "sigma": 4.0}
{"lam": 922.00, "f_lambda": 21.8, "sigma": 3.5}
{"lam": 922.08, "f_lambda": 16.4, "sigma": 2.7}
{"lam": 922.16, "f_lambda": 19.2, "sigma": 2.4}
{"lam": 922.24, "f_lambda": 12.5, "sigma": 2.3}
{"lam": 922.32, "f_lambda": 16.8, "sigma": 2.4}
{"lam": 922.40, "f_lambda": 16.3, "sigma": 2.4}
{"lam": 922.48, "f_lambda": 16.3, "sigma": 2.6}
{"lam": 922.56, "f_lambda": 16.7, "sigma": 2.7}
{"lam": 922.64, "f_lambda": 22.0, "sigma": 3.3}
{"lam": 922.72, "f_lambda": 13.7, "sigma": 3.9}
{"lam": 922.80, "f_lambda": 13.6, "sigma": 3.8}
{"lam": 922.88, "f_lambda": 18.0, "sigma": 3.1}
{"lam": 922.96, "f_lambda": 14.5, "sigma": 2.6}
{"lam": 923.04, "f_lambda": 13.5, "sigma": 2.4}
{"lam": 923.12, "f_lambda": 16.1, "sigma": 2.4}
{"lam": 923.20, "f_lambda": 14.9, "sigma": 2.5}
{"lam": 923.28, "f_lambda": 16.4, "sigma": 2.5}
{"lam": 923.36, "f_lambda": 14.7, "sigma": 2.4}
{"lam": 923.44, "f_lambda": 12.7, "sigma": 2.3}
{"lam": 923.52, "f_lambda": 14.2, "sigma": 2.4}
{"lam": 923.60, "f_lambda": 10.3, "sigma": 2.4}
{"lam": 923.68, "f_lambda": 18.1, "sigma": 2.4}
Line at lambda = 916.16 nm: [S II] 6716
